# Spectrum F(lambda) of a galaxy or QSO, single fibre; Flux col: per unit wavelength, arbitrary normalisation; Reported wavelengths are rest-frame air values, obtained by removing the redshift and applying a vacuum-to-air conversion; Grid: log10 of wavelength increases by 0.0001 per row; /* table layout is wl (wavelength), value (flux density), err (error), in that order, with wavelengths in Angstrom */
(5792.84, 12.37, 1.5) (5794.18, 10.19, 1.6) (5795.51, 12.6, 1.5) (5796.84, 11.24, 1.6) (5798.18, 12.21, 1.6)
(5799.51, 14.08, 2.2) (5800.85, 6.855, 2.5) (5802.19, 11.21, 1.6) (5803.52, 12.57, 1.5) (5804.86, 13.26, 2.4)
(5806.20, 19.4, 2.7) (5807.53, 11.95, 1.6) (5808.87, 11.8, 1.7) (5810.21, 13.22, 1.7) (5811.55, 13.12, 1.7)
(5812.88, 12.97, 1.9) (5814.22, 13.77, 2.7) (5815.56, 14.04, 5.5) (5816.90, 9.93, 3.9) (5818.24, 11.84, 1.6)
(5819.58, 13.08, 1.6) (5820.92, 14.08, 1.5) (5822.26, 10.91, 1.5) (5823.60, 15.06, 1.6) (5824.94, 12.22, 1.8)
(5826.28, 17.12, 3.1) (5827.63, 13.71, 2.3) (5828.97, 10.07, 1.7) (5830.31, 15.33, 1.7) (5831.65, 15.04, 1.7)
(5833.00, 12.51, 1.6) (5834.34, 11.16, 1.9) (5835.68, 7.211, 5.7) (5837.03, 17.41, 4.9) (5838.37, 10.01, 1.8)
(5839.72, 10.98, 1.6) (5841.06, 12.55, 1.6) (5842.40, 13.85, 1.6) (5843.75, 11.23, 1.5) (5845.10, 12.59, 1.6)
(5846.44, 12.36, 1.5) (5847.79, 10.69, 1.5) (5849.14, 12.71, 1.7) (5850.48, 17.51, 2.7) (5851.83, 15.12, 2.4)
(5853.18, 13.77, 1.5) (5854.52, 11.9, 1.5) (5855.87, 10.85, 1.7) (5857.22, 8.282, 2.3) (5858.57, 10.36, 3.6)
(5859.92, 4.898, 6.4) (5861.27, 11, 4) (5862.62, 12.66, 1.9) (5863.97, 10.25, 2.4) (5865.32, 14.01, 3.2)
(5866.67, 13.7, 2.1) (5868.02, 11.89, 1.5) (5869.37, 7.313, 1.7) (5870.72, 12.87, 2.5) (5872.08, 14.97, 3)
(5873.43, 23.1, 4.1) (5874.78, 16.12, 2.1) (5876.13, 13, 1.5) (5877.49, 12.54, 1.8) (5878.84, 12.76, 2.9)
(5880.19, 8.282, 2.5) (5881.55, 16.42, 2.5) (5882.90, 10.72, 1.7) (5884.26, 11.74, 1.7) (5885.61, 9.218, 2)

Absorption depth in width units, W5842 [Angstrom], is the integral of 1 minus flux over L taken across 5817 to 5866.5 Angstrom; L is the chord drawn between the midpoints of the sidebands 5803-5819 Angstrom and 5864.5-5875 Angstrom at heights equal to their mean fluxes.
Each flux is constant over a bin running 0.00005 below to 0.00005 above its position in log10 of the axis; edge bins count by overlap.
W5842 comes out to 4.8 Angstrom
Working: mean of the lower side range 13.2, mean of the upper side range 14.1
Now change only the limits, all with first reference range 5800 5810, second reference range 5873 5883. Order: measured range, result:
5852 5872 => 3.7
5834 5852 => 1.2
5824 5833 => -0.6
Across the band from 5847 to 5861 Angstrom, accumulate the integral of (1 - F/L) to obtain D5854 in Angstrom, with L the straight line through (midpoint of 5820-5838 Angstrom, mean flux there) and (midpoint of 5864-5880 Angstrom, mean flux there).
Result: 1.86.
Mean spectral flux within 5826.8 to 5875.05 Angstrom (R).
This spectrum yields 12.5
